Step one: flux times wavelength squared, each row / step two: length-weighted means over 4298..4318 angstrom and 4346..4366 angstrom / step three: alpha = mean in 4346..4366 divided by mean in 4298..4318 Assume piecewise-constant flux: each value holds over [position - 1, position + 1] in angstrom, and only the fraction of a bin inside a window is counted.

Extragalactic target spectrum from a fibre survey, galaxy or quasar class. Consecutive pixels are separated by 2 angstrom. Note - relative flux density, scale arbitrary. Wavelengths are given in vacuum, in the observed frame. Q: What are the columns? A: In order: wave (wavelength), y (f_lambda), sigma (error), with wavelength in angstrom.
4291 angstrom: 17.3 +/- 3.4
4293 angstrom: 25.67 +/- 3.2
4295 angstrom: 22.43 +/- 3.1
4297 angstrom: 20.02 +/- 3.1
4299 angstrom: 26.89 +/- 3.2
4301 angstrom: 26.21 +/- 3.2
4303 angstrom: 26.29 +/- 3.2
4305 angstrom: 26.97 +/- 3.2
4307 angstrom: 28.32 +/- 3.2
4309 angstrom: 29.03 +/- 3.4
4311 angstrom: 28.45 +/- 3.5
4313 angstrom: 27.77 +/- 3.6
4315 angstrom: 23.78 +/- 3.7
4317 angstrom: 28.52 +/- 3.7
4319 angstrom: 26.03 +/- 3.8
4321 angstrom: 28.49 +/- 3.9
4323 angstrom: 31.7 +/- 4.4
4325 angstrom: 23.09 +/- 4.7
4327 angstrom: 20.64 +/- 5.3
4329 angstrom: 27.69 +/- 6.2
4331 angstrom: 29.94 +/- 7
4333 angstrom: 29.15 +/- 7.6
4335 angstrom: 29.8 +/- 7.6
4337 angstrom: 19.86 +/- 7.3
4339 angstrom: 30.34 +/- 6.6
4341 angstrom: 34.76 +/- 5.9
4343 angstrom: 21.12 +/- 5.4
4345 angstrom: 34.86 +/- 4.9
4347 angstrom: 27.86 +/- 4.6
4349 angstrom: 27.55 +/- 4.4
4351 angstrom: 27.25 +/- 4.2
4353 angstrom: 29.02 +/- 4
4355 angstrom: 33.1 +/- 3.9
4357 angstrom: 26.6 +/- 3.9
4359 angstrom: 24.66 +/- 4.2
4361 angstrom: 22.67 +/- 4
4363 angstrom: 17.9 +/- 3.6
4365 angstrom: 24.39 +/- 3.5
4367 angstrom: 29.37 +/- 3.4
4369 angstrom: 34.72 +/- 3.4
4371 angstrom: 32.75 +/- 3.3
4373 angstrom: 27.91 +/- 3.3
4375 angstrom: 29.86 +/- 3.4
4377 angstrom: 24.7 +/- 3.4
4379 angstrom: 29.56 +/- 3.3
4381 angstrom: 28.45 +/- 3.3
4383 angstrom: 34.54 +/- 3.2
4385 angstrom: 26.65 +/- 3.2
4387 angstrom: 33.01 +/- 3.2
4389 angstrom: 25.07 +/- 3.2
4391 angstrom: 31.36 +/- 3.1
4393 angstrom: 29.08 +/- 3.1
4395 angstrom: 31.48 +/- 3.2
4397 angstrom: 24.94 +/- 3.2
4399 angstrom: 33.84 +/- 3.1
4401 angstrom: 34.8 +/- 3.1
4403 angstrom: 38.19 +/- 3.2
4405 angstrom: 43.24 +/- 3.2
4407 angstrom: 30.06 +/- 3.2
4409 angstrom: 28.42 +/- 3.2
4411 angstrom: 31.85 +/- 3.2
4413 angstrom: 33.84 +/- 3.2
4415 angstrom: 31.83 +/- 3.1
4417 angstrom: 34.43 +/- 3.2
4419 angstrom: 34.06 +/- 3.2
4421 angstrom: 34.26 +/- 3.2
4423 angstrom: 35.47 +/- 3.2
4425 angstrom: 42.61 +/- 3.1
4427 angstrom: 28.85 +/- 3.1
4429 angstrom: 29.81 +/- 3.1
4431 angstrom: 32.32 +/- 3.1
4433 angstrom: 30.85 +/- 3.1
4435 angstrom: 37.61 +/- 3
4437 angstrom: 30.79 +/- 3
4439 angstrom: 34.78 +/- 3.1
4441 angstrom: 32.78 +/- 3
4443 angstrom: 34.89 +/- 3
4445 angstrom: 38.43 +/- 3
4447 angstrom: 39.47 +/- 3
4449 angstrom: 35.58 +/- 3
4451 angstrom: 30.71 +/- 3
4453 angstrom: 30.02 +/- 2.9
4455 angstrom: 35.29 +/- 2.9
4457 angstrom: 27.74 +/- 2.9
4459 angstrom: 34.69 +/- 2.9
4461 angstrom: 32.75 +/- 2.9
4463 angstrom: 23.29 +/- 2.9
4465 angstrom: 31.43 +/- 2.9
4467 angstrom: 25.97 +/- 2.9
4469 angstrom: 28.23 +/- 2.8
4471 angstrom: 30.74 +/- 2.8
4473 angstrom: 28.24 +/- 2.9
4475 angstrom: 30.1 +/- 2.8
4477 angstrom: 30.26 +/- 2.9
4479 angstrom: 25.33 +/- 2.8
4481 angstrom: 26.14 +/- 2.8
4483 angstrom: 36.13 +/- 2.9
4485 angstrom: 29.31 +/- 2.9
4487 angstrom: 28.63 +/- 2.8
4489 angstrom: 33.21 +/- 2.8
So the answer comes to 0.98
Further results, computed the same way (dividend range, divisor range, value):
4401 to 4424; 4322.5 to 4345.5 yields 1.29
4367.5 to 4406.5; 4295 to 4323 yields 1.21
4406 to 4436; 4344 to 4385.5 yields 1.20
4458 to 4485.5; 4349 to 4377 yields 1.12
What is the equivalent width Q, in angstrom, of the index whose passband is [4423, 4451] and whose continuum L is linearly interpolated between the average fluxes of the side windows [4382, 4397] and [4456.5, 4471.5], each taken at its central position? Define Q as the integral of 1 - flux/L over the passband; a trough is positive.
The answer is -4.64 angstrom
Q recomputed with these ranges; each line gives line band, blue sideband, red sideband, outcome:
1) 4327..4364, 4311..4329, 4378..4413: 1.12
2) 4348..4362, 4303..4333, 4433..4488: 0.51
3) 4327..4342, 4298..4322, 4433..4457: 0.13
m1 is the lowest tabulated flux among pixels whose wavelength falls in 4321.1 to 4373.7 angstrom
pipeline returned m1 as 17.9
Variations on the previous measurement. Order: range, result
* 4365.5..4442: 24.7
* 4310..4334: 20.64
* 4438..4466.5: 23.29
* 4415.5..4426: 34.06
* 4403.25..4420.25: 28.42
